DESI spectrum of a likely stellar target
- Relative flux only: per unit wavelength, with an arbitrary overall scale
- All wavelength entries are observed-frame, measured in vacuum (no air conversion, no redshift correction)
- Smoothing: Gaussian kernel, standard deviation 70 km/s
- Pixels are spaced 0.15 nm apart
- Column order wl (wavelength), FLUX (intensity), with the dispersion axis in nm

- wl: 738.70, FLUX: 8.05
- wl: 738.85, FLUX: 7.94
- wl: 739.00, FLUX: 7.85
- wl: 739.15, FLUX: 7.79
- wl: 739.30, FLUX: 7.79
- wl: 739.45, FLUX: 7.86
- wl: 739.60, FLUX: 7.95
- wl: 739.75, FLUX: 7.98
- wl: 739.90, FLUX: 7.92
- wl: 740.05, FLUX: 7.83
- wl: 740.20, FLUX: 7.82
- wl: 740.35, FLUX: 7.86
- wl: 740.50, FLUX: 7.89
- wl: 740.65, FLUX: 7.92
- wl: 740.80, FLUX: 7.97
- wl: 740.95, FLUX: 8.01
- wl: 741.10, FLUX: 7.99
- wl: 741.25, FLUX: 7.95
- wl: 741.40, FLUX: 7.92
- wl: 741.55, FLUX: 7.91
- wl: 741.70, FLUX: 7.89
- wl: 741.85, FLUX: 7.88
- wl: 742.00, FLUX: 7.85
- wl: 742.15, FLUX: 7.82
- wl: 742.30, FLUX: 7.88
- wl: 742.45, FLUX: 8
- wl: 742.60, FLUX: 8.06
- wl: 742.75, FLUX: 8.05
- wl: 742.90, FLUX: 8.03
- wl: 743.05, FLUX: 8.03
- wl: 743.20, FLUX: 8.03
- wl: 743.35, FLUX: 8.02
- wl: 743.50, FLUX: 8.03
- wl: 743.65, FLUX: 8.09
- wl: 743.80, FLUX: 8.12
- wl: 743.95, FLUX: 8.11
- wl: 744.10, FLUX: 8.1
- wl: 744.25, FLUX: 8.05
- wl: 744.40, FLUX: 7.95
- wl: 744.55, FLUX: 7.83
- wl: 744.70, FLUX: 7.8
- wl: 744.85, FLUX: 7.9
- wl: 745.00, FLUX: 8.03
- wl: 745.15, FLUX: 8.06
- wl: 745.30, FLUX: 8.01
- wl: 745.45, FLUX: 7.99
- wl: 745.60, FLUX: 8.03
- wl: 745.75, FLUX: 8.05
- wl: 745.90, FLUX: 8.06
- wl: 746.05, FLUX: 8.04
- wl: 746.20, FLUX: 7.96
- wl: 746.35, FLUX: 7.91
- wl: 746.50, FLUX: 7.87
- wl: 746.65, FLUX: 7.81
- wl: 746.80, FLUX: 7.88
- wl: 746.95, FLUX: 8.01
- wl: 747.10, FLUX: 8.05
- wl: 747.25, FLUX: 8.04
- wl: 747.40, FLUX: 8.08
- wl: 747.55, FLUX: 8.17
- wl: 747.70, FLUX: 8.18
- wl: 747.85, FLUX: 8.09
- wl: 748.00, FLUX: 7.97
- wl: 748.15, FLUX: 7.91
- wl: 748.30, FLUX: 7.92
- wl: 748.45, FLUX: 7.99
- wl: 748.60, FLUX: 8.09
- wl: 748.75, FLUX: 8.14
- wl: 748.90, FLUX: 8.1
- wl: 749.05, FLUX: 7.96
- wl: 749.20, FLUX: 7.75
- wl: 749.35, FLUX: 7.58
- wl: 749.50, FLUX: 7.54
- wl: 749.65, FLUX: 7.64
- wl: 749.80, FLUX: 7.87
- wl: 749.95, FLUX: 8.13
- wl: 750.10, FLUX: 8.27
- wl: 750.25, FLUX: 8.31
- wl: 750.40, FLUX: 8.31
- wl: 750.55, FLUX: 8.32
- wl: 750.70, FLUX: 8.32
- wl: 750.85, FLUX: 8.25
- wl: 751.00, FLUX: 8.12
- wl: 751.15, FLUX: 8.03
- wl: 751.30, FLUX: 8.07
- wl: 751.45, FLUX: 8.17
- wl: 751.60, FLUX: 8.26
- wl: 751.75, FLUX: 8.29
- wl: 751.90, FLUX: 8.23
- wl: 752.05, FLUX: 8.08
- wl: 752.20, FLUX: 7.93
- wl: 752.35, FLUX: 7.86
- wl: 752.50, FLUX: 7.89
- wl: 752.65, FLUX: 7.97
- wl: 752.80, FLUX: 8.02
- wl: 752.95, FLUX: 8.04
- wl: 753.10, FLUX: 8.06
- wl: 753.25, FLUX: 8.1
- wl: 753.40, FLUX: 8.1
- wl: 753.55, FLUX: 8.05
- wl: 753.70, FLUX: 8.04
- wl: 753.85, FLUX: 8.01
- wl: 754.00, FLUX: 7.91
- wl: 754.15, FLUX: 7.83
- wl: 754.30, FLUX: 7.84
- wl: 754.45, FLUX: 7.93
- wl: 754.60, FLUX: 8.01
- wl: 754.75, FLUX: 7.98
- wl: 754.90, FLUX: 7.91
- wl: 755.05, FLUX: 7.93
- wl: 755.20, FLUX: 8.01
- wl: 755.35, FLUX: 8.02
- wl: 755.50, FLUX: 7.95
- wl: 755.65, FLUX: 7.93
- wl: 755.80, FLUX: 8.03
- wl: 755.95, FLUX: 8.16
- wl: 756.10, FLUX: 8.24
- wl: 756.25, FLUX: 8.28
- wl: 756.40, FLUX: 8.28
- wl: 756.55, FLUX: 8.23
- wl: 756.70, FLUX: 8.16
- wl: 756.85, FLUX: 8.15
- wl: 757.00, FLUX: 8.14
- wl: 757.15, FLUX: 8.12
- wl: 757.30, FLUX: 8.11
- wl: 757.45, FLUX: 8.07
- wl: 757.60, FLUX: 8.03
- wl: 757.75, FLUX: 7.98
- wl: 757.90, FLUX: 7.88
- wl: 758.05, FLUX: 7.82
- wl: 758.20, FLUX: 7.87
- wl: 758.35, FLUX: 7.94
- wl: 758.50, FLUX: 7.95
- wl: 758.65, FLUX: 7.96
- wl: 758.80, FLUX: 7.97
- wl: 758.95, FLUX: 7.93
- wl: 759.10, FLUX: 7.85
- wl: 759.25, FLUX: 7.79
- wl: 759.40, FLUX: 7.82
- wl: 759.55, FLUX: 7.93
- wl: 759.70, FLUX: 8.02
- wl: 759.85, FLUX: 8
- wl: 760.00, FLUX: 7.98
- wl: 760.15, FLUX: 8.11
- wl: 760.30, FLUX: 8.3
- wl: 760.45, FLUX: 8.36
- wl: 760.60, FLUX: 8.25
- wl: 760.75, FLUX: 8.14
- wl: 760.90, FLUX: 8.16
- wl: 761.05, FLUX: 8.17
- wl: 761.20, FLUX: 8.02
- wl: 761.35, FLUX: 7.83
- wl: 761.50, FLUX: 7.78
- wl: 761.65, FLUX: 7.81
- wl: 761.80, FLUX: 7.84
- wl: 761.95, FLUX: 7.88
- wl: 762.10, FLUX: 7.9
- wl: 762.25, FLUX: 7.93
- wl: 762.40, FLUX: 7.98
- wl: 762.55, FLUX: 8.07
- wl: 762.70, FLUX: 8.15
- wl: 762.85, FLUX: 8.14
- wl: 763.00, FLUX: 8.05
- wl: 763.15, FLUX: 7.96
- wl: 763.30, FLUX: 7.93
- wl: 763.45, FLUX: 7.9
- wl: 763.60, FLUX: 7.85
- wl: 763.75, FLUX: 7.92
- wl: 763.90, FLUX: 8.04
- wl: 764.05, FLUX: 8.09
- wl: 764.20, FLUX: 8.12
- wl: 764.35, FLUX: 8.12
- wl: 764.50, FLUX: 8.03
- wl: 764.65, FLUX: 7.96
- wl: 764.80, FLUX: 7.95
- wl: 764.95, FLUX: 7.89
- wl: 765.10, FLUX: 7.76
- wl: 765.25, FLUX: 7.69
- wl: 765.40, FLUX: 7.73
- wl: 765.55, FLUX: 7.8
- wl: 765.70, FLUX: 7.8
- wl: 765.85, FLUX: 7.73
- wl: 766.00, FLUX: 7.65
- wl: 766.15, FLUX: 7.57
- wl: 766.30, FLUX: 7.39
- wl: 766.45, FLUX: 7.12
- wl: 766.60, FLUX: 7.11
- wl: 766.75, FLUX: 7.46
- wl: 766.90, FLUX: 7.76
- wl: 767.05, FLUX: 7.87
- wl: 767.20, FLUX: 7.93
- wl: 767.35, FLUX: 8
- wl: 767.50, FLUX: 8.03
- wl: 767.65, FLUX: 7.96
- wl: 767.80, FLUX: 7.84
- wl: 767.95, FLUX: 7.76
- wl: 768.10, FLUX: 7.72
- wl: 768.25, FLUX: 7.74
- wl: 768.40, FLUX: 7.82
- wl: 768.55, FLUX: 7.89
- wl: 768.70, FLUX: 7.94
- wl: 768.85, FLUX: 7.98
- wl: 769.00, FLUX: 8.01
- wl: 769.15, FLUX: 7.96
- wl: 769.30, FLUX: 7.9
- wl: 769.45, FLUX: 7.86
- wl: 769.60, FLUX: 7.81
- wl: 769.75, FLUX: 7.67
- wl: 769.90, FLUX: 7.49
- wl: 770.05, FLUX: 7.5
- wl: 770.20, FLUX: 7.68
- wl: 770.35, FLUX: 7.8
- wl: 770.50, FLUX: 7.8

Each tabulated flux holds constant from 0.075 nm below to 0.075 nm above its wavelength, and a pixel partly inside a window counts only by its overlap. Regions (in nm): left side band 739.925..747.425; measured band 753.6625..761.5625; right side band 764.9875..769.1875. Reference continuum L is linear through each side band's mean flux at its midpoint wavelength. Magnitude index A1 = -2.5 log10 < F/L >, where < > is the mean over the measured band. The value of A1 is -0.03 mag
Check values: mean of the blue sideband 7.97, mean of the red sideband 7.75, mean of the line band 8.02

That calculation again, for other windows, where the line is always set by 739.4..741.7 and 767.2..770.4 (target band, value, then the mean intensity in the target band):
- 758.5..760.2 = -0.01 mag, 7.94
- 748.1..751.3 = -0.02 mag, 8.03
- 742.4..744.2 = -0.02 mag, 8.06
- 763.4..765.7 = -0.01 mag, 7.92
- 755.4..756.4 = -0.03 mag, 8.11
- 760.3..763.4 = -0.02 mag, 8.02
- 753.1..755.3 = -0.01 mag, 7.98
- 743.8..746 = -0.01 mag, 8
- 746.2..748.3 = -0.01 mag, 7.99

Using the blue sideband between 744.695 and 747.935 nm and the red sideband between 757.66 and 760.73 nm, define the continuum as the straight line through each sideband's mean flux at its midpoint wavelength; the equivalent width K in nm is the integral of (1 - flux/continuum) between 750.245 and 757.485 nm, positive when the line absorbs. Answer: -0.08 nm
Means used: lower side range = 8.01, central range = 8.08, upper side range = 7.99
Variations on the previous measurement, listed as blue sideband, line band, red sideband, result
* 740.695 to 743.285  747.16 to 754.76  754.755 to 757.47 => 0.01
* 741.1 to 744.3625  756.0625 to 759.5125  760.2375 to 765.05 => -0.01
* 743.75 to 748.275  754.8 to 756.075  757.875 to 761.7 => 0.00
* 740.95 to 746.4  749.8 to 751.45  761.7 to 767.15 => -0.05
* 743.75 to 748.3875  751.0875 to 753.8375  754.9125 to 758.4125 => -0.01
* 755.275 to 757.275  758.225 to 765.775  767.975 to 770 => 0.02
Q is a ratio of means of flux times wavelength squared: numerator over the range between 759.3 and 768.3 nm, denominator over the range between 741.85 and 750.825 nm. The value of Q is 1.0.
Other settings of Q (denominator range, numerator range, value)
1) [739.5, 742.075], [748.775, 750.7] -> 1.04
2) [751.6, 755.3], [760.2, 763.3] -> 1.03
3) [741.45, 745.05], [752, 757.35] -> 1.04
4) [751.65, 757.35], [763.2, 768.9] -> 1.00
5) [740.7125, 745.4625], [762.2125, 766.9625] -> 1.04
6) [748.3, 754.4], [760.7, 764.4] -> 1.02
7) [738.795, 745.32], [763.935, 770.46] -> 1.05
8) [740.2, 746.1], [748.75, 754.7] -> 1.03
